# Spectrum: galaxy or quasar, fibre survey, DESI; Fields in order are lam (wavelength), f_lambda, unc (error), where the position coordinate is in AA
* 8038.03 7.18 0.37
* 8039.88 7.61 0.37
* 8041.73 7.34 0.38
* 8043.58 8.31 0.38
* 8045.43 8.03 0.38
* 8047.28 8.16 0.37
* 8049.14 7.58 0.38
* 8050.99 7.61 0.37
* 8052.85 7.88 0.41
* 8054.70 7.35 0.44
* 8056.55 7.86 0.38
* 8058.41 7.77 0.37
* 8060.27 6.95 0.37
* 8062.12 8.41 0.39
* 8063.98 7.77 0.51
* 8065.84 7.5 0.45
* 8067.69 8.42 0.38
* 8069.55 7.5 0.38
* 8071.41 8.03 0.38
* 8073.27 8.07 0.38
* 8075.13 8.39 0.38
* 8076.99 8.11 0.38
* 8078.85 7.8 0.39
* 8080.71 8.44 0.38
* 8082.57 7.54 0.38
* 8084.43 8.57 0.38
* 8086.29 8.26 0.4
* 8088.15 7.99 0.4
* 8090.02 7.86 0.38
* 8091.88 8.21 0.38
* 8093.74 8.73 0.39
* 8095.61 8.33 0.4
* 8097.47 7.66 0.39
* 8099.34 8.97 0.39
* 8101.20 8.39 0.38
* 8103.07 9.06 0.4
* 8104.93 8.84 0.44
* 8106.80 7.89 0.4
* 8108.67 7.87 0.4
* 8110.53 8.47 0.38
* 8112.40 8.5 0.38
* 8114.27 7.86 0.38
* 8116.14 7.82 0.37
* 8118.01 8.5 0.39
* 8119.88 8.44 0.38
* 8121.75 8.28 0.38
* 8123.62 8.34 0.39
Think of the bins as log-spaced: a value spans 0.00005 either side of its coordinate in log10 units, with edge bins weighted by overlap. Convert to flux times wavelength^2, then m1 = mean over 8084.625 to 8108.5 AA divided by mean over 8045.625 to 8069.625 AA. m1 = 1.08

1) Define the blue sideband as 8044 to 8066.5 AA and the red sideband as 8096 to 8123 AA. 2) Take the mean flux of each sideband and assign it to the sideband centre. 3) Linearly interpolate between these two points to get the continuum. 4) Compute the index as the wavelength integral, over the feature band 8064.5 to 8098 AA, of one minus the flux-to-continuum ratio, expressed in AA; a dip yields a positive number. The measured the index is -0.2 AA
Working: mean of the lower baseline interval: 7.75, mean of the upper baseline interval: 8.33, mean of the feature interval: 8.08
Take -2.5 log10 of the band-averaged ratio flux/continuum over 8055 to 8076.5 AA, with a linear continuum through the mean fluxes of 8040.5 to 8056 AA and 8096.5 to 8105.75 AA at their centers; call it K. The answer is 0.025 mag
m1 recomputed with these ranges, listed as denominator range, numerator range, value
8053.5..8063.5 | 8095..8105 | 1.12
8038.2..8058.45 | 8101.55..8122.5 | 1.09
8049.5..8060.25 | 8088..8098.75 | 1.08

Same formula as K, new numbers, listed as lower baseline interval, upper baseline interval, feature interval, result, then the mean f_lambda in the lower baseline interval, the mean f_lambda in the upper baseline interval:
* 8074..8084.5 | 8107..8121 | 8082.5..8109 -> -0.02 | 8.11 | 8.19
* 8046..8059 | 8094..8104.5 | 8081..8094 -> 0.02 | 7.75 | 8.51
